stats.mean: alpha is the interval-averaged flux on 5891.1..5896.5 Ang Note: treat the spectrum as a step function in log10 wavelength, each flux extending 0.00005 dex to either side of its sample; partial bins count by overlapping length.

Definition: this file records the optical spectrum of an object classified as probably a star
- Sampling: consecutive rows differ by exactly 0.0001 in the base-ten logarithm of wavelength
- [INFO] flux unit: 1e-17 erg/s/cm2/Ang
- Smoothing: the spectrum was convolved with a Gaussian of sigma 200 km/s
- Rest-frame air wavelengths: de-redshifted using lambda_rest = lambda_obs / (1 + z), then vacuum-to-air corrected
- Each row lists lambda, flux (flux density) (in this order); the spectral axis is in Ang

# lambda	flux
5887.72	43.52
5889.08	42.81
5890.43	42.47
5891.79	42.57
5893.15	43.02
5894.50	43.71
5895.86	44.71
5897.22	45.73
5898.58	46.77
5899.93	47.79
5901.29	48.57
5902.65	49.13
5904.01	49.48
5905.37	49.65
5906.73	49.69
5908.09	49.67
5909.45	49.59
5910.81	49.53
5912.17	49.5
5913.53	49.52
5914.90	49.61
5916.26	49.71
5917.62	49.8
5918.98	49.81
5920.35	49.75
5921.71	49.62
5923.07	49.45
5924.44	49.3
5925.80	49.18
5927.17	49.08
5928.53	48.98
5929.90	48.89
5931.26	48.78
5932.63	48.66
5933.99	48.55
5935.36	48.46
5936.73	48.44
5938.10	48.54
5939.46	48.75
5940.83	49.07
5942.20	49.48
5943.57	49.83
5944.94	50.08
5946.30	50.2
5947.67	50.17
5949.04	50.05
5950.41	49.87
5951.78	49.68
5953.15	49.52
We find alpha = 43.5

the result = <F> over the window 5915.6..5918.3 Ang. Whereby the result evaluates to 49.8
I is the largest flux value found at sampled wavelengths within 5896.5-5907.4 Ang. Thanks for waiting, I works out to 49.69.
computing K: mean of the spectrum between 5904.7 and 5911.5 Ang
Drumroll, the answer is 49.6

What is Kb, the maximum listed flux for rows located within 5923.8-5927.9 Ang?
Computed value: 49.3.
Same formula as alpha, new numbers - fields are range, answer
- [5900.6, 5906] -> 49.2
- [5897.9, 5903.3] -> 48.1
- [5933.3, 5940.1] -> 48.6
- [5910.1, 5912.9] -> 49.6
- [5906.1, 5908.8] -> 49.7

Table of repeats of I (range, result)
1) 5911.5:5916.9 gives 49.71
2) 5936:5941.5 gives 49.07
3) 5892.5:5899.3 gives 46.77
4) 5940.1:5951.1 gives 50.2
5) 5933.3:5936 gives 48.55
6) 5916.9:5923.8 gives 49.81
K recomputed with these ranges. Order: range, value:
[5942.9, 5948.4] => 50.1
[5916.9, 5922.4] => 49.8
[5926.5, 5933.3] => 48.9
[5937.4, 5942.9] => 49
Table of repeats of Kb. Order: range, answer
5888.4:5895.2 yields 43.71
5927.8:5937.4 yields 48.98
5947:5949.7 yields 50.17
